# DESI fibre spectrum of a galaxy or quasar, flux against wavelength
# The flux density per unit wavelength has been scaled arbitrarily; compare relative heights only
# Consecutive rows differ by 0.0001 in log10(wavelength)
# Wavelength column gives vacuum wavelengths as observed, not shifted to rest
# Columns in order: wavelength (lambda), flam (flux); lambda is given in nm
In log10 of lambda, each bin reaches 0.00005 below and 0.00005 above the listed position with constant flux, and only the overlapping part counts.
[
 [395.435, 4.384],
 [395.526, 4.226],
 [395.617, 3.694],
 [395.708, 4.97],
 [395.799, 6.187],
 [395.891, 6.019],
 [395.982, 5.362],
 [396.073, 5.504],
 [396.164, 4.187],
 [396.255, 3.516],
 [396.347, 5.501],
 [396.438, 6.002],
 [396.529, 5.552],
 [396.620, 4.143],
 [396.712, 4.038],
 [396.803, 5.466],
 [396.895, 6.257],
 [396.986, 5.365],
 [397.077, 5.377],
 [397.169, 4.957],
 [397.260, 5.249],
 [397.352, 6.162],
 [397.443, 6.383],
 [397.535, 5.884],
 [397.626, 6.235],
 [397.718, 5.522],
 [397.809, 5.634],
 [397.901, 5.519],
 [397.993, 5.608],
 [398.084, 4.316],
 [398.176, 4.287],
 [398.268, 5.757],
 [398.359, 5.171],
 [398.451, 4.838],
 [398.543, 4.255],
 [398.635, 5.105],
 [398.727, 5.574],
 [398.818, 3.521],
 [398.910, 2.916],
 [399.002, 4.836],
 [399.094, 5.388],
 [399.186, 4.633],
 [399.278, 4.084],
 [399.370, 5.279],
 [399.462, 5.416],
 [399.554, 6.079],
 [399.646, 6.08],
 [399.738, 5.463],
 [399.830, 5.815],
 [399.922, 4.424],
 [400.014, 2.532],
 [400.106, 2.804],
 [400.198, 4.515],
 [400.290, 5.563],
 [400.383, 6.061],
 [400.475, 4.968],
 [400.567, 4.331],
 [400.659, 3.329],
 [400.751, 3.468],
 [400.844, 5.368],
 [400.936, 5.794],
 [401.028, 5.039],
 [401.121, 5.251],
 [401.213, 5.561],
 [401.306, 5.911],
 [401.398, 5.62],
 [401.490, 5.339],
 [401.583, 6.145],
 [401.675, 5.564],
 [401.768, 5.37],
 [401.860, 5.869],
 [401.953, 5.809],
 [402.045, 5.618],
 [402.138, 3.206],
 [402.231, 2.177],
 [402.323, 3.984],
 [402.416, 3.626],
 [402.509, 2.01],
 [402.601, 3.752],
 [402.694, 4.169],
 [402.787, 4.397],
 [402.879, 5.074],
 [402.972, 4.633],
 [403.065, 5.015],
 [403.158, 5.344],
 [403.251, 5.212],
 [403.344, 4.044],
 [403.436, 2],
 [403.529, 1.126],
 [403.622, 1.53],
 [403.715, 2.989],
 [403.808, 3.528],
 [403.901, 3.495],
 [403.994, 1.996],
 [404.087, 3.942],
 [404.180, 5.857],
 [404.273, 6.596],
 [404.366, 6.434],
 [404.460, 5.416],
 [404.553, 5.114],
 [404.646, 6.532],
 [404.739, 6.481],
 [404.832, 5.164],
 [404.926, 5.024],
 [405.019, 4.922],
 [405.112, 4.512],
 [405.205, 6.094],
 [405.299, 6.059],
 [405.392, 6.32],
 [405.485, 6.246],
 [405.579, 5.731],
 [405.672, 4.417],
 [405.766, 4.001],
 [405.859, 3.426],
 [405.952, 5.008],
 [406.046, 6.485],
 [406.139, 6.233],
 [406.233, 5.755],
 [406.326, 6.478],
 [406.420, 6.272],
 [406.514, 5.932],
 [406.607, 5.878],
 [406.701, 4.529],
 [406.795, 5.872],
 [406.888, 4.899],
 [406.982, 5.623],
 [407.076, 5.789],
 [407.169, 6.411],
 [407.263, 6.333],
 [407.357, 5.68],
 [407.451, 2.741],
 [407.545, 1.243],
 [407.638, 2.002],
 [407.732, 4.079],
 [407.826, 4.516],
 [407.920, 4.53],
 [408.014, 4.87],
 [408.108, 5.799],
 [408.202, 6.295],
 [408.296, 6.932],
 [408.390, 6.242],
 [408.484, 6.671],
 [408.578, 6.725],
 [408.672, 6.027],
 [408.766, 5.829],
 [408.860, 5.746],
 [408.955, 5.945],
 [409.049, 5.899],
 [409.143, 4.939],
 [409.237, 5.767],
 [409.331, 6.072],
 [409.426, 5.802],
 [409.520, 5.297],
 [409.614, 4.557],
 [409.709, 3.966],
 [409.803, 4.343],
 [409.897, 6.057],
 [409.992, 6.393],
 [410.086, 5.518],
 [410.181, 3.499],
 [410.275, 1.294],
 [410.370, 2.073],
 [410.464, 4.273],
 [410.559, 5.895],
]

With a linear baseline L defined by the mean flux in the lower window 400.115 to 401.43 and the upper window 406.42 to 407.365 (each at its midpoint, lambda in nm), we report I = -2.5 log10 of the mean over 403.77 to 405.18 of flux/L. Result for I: 0.09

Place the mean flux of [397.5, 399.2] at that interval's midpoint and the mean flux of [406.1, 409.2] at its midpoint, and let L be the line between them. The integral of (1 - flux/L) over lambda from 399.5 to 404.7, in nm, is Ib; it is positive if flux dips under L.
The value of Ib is 0.577 nm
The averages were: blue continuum 5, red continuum 5.41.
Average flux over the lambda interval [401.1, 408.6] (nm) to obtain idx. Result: 4.93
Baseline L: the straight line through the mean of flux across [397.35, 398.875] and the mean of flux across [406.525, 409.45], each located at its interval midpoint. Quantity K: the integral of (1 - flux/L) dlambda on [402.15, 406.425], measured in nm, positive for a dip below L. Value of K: 0.539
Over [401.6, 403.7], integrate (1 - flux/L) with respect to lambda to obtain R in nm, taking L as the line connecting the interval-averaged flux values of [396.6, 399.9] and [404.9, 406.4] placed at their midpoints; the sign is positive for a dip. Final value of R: 0.49 nm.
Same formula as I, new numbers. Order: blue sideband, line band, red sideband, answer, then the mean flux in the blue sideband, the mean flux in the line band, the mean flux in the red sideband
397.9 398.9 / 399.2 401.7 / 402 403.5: -0.14 mag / 4.81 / 5.02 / 3.98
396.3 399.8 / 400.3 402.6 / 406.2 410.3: 0.09 mag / 5.21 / 4.8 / 5.27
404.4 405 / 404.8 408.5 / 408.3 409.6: 0.09 mag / 5.6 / 5.26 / 5.92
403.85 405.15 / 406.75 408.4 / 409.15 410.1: 0.06 mag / 5.1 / 4.96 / 5.35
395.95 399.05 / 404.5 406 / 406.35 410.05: -0.01 mag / 5.12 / 5.32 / 5.35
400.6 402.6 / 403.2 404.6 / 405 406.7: 0.29 mag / 4.74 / 3.96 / 5.53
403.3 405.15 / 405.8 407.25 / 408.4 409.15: -0.09 mag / 4.34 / 5.64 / 6.04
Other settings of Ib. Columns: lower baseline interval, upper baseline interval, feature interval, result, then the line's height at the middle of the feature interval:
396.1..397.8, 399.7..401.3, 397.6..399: 0.05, 5.11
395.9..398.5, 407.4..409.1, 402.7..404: 0.38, 5.19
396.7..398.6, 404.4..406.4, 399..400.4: 0.13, 5.41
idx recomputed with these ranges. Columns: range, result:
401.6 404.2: 3.98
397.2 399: 5.15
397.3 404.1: 4.64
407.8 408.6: 5.85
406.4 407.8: 4.85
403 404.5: 4.03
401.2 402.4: 5.04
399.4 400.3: 4.85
